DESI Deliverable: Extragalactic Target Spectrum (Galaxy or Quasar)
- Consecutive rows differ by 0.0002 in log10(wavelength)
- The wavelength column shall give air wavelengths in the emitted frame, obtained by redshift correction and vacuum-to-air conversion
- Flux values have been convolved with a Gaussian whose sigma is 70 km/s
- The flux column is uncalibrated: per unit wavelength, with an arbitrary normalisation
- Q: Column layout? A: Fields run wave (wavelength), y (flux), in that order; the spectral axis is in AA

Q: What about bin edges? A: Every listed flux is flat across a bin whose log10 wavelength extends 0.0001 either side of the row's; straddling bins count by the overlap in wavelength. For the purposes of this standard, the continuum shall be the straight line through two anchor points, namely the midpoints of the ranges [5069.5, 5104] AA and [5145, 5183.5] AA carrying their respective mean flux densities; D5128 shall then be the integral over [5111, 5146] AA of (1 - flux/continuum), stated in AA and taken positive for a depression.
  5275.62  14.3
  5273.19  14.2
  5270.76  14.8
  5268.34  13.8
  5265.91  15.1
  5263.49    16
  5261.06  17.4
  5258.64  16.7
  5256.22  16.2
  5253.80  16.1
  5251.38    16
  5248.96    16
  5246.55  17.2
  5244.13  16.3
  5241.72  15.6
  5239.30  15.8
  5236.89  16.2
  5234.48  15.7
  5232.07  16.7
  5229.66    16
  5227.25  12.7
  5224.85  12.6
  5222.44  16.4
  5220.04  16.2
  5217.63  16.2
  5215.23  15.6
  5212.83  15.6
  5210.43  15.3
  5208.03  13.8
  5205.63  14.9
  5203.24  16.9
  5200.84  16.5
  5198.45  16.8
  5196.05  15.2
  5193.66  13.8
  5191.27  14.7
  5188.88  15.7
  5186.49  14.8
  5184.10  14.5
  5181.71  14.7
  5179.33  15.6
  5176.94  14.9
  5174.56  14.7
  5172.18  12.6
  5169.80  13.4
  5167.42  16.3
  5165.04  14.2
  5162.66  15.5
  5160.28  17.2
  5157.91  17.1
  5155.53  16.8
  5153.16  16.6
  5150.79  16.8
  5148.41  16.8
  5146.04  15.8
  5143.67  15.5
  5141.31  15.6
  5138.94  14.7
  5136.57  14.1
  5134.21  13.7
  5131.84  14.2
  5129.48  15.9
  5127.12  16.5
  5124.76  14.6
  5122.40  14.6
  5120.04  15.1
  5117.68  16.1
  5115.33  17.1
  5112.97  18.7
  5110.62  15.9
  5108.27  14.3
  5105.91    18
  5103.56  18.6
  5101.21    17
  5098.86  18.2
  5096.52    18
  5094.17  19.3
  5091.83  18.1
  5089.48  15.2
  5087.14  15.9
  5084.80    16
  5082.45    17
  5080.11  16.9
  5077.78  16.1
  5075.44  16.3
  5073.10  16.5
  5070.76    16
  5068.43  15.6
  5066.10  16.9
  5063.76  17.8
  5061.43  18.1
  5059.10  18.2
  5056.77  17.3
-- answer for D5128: 1.6 AA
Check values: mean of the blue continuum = 17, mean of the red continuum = 15.5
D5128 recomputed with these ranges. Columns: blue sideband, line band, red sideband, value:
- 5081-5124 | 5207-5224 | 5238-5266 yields 0.9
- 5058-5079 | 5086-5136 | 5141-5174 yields -0.3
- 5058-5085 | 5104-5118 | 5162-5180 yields -0.8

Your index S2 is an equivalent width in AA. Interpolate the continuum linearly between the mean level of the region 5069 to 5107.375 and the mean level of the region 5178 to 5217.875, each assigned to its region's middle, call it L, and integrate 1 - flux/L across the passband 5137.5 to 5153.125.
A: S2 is 0.2 AA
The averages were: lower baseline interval 17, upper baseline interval 15.3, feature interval 15.9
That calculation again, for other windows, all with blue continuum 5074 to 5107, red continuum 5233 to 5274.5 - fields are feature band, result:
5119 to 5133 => 1.4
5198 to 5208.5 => 0.3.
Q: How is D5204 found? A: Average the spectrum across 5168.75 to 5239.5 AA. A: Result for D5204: 15.1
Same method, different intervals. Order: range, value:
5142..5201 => 15.4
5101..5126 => 16.3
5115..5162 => 15.7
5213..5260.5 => 15.8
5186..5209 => 15.3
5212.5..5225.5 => 15.5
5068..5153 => 16.2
